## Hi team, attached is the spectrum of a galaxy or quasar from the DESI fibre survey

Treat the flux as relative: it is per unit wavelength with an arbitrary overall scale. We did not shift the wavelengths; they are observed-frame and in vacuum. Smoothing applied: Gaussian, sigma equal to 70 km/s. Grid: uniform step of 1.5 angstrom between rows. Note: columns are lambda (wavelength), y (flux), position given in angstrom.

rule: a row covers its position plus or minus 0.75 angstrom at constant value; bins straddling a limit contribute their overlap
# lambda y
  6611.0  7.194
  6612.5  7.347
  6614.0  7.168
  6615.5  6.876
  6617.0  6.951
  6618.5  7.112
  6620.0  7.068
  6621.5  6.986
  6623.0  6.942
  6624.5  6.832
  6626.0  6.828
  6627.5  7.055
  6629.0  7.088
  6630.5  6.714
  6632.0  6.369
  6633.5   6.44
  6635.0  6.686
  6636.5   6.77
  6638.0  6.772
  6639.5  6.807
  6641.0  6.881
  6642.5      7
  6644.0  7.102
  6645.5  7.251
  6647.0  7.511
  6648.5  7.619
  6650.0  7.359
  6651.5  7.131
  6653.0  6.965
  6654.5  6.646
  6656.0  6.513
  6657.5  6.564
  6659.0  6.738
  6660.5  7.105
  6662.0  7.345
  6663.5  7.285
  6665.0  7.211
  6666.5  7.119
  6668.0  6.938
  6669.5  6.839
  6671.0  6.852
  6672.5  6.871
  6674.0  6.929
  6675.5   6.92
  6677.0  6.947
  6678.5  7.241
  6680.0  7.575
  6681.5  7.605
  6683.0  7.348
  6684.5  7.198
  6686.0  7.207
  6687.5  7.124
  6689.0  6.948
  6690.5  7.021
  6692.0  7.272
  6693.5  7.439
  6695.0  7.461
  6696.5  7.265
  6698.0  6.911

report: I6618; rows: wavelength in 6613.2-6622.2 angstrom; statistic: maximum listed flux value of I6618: 7.168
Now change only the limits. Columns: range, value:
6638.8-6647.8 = 7.511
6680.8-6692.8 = 7.605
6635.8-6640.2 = 6.807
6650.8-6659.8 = 7.131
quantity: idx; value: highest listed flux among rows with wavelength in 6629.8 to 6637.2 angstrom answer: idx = 6.77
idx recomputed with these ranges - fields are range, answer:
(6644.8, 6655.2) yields 7.619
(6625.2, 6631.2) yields 7.088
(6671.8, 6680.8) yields 7.575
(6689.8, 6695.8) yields 7.461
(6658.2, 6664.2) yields 7.345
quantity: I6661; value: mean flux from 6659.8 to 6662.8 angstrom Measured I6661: 7.23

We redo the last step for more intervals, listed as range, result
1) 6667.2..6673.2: 6.88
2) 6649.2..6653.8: 7.15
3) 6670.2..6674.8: 6.88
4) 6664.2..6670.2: 7.03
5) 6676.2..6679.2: 7.09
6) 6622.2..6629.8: 6.95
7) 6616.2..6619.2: 7.03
